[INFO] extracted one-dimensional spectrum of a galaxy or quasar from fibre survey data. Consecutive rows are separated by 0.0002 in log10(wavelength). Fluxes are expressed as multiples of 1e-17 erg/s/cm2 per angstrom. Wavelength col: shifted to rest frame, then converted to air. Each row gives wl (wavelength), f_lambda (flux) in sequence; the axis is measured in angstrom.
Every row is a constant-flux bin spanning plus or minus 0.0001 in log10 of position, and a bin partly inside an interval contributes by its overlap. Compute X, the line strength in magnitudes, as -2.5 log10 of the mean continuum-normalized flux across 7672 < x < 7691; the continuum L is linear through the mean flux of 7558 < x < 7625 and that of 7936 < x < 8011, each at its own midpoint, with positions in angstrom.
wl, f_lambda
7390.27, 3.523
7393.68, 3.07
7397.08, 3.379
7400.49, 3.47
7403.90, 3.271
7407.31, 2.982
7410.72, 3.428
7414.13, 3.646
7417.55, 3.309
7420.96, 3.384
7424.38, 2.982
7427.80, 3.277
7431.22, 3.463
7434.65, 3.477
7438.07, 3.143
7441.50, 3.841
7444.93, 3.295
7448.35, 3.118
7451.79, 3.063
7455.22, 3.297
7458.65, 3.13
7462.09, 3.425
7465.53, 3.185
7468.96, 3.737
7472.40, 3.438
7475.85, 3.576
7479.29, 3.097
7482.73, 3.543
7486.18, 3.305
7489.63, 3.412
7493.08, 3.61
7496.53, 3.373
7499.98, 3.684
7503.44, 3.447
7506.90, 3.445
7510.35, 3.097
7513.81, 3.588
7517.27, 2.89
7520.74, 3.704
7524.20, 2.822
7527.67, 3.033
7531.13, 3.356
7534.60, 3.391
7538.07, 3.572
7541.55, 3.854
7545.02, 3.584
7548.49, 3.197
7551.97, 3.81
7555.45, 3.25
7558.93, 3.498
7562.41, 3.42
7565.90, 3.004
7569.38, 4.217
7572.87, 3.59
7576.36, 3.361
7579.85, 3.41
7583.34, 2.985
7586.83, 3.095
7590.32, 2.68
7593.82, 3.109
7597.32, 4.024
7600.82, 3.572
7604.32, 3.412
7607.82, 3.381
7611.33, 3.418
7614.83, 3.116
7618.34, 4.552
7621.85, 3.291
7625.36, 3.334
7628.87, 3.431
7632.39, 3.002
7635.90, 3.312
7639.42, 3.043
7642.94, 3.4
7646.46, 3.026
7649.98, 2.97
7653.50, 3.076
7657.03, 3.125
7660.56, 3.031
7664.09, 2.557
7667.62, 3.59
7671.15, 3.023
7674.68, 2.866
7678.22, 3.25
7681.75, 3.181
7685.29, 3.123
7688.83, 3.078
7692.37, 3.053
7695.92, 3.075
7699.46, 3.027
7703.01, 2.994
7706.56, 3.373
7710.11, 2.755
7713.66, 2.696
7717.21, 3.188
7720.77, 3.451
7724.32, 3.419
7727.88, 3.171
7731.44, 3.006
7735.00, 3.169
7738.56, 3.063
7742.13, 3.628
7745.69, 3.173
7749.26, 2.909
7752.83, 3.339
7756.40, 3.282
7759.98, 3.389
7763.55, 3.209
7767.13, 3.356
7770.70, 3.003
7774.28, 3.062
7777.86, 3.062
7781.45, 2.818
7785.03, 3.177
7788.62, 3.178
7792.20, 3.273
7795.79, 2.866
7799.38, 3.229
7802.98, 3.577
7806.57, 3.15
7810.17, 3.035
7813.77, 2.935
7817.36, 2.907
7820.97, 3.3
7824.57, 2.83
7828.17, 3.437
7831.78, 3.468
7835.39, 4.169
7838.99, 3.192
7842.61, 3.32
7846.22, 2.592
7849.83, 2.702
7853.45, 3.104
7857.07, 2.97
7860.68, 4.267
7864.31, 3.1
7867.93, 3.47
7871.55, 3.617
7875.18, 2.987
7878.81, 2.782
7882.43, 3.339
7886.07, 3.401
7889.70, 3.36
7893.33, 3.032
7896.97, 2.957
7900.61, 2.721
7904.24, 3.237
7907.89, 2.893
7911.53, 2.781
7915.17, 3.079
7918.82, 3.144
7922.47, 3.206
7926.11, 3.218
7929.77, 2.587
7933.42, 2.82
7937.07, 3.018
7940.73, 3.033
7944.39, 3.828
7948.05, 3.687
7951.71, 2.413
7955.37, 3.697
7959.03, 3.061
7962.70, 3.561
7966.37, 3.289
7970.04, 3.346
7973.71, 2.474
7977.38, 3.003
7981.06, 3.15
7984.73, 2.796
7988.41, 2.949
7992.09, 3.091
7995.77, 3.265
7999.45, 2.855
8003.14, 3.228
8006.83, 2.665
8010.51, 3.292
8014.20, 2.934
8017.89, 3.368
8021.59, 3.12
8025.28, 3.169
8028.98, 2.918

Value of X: 0.09 mag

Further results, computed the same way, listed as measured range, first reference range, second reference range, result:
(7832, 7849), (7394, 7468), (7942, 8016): -0.04 mag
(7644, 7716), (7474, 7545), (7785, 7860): 0.08 mag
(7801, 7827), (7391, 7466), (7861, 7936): 0.01 mag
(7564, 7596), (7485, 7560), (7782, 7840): 0.03 mag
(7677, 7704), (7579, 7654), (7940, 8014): 0.06 mag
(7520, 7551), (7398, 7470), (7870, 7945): -0.04 mag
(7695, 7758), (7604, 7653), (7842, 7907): 0.04 mag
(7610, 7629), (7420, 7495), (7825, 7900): -0.07 mag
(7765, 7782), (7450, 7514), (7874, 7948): 0.04 mag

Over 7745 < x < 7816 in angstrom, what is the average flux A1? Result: 3.15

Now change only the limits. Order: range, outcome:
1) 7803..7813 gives 3.16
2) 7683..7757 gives 3.14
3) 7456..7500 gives 3.41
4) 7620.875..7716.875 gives 3.1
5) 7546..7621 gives 3.43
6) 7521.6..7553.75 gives 3.41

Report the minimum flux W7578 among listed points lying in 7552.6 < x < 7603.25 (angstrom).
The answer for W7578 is 2.68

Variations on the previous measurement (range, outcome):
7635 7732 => 2.557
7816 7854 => 2.592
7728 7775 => 2.909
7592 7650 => 2.97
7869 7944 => 2.587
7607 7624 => 3.116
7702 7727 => 2.696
